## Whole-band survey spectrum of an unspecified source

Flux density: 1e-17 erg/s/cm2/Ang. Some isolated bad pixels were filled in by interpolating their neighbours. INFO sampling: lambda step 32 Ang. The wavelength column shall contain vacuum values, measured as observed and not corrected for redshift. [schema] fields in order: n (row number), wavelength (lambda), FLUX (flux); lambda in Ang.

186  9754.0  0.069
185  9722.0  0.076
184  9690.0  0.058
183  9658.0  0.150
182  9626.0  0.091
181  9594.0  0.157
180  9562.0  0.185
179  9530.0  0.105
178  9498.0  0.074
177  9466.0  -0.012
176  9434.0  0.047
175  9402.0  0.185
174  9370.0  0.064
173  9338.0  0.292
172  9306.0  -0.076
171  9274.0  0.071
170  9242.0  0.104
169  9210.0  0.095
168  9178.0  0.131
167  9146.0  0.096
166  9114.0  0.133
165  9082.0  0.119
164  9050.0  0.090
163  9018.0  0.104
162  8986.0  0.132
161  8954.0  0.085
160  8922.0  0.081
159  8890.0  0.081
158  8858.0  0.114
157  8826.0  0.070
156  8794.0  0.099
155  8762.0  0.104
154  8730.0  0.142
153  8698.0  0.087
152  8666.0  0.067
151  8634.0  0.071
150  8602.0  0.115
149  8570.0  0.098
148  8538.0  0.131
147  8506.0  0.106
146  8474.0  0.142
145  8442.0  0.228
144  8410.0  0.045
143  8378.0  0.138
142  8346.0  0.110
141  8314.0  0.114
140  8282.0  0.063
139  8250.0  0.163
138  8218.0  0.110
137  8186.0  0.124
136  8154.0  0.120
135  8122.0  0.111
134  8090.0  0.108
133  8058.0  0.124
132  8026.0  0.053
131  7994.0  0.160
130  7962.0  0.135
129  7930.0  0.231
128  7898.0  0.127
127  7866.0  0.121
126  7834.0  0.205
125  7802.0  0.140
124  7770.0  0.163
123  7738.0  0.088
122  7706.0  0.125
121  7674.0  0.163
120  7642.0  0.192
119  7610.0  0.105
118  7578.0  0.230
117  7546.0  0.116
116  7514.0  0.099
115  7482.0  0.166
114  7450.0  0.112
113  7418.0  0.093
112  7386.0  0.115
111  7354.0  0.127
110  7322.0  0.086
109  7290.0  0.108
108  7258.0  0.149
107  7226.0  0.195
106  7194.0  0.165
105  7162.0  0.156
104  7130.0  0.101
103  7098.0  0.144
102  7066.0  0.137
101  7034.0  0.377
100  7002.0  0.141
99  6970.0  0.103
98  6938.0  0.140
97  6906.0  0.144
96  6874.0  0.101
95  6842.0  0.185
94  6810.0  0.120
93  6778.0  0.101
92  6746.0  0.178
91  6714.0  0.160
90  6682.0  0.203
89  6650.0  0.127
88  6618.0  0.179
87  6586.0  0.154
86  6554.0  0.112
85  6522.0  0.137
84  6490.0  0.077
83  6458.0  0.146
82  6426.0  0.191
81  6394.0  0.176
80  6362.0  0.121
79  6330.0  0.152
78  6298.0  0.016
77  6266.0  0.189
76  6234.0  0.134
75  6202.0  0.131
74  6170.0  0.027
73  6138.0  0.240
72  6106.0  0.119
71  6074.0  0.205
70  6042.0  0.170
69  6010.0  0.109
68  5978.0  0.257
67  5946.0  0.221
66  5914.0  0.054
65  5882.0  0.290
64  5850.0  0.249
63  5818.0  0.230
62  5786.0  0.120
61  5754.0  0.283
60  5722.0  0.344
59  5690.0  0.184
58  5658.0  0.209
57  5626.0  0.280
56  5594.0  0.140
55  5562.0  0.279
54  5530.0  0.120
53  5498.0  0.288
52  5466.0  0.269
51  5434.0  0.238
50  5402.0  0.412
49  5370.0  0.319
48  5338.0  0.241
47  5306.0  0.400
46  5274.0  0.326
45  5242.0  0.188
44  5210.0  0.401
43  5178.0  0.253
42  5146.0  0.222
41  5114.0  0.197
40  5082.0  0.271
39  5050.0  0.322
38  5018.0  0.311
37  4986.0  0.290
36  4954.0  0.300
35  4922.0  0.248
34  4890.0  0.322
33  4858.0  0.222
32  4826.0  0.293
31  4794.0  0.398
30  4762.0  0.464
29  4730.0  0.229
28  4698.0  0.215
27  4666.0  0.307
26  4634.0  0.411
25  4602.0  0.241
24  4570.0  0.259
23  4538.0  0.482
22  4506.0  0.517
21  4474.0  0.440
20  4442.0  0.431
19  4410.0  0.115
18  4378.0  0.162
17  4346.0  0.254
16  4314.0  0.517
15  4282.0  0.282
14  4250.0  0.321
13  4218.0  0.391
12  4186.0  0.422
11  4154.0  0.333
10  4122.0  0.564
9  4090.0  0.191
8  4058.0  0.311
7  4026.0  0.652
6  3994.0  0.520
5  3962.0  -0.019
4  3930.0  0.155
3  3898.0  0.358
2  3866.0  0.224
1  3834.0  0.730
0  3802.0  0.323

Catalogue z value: 0.072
